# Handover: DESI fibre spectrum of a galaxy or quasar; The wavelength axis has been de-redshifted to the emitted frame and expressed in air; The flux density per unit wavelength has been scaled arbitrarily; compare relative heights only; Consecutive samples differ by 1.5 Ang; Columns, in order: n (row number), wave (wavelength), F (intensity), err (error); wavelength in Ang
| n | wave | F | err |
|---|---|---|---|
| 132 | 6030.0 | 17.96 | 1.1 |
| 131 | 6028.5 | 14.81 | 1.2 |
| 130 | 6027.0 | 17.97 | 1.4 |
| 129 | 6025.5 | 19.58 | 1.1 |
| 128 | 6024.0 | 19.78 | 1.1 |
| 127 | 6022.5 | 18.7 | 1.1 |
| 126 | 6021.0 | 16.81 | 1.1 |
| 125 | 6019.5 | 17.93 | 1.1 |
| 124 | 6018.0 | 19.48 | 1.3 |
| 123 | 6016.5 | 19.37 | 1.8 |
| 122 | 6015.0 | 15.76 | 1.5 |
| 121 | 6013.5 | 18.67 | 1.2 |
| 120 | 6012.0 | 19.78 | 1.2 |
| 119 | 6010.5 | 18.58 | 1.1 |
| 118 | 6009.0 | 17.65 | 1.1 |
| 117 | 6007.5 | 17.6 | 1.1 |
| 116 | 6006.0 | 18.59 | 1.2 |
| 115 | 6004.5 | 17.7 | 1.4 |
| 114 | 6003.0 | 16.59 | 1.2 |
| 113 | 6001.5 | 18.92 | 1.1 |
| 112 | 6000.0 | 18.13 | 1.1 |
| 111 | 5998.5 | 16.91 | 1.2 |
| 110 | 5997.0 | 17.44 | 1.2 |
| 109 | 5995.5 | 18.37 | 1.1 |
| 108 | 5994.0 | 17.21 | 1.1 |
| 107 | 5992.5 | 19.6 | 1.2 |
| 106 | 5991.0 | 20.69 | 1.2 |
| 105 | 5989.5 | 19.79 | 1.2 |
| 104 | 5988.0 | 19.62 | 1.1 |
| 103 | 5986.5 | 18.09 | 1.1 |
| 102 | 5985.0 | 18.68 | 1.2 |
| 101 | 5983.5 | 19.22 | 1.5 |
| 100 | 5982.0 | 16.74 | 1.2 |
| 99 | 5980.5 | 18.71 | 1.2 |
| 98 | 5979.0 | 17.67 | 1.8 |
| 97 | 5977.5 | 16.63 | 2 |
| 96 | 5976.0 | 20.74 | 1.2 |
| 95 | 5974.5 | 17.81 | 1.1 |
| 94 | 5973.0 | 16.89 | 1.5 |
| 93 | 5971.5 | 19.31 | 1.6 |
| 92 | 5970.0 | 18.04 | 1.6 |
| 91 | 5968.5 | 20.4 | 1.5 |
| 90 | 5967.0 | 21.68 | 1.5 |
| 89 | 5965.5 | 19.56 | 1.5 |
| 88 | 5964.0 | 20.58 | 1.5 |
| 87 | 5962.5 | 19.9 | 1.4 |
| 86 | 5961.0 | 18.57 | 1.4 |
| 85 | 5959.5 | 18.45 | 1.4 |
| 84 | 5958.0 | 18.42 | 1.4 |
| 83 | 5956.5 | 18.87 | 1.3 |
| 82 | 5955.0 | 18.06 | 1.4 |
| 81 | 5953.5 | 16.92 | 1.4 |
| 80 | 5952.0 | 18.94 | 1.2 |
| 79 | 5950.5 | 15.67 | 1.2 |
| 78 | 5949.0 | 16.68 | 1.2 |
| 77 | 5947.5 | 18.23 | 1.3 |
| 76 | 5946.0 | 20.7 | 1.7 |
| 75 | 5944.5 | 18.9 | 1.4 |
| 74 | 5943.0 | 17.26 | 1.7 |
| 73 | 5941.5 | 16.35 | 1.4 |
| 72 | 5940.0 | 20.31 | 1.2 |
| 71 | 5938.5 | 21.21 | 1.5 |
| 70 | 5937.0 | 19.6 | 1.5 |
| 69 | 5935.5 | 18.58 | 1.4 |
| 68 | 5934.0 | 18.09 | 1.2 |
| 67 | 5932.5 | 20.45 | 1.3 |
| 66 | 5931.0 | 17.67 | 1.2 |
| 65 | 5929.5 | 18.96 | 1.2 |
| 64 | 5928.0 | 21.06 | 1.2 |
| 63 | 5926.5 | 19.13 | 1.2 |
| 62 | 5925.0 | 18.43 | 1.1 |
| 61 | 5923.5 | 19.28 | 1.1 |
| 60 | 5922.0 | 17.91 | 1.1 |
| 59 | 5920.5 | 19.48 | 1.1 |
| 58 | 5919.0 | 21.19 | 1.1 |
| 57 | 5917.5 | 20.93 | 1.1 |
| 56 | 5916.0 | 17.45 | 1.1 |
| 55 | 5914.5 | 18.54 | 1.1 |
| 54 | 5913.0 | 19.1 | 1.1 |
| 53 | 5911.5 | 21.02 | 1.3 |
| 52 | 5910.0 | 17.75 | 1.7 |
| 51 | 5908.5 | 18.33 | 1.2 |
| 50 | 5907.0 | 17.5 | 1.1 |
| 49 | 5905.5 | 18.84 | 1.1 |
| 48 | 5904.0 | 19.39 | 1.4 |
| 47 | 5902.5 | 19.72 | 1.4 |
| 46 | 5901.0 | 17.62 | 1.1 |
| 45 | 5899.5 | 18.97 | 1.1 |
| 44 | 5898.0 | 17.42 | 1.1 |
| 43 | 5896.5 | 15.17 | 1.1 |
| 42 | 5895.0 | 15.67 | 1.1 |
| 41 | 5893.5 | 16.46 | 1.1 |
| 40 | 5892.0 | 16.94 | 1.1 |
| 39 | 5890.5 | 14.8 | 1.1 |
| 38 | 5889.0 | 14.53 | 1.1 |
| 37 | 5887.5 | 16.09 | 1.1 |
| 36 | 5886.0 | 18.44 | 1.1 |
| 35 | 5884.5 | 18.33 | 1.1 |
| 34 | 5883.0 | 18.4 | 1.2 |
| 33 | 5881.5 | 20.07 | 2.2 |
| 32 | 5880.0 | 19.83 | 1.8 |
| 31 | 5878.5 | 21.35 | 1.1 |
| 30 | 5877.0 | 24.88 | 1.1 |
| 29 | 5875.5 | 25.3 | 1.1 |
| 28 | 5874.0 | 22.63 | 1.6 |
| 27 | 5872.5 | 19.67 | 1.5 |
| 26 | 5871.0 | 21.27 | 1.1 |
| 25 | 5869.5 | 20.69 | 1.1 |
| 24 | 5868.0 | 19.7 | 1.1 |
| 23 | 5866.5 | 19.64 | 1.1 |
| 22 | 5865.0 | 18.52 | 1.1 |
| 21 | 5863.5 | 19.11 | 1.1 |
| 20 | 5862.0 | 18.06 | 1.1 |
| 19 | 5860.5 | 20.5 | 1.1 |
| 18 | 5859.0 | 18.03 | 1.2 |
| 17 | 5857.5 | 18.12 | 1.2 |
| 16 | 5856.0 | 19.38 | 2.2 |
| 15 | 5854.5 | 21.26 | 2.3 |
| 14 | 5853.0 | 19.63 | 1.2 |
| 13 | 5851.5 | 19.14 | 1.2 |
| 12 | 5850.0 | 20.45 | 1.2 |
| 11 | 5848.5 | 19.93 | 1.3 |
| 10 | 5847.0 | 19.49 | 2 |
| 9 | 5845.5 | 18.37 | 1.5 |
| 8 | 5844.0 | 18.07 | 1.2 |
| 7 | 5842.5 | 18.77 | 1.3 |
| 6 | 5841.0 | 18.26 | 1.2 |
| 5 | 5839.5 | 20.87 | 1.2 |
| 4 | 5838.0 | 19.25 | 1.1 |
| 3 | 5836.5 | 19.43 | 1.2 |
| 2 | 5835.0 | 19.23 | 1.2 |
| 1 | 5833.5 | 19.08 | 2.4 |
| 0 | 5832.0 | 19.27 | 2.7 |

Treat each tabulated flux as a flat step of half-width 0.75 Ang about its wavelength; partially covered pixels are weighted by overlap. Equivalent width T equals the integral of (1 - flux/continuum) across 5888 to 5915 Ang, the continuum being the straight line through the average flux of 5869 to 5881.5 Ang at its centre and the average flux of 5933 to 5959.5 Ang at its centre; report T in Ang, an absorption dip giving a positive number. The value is 3.8 Ang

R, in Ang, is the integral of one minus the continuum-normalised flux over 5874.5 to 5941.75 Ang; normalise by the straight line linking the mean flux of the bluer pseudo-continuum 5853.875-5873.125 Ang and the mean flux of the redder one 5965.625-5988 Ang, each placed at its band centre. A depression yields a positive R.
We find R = 1.2 Ang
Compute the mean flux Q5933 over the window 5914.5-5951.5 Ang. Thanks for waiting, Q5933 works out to 18.9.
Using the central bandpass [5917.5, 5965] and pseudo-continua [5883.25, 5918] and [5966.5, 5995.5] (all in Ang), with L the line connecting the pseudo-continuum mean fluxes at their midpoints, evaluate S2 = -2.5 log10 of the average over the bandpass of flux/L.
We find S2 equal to -0.03 mag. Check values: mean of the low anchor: 17.8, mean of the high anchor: 18.8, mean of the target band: 18.9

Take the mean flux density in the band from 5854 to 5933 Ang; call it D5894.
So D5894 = 19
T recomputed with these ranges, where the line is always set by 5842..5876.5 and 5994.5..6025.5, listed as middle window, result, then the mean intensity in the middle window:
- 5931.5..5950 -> 0.1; 18.8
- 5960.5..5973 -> -0.6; 19.6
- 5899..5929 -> 0.2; 19.1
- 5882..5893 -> 1.5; 16.9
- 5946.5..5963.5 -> 0.6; 18.1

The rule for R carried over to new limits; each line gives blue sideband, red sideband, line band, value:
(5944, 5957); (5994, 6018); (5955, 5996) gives -1.9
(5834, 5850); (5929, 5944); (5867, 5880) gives -1.8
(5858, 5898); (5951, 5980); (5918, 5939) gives -0.6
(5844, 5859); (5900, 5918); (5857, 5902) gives 0.5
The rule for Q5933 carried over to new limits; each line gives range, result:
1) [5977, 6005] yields 18.3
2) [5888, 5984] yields 18.5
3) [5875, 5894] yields 18.8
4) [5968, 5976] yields 18.6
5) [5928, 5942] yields 19.2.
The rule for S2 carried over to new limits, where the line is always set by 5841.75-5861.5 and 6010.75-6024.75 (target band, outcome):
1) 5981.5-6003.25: 0.008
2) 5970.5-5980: 0.030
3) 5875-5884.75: -0.110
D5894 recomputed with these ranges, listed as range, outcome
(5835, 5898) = 19.1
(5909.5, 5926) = 19.2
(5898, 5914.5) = 18.7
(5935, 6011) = 18.5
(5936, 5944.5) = 18.9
